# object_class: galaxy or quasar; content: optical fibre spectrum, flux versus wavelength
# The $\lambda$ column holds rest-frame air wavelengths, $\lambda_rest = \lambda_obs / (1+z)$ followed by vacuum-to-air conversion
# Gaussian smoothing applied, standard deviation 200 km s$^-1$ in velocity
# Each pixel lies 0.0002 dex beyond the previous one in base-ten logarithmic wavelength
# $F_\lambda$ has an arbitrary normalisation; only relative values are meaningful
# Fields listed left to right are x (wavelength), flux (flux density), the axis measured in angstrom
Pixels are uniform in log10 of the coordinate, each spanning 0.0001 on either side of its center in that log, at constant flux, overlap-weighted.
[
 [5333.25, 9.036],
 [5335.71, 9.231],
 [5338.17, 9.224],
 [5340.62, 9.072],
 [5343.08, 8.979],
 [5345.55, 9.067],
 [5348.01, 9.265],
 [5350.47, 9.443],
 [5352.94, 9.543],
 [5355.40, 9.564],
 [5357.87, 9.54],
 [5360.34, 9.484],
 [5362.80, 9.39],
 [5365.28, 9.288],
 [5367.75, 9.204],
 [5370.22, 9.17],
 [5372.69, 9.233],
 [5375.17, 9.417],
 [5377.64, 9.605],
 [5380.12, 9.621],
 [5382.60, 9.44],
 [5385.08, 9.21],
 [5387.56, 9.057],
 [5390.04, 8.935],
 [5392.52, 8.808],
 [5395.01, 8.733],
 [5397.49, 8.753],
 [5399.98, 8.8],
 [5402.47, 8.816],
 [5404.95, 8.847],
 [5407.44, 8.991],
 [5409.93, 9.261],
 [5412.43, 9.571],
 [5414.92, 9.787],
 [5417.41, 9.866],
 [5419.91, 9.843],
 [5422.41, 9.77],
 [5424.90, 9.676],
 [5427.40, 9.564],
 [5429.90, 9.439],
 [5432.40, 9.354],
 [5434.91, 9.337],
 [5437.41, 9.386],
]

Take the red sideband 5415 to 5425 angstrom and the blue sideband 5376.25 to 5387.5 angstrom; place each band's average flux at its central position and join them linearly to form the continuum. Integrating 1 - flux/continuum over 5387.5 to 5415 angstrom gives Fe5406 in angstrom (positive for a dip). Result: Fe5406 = 1.78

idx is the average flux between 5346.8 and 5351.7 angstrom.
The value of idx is 9.36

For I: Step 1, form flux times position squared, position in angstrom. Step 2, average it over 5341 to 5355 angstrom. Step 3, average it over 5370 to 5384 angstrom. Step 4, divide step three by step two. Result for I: 1.0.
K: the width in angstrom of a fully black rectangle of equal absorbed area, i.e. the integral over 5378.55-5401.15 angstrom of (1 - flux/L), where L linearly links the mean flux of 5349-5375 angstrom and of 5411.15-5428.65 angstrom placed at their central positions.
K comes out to 1.2 angstrom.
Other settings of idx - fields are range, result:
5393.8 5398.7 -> 8.75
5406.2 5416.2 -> 9.4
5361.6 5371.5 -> 9.26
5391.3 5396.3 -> 8.77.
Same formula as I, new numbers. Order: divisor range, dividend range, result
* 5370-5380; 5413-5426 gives 1.06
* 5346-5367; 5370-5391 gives 1.00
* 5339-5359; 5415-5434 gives 1.07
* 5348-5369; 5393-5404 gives 0.95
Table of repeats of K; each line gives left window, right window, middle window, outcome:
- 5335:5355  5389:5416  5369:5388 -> -0.5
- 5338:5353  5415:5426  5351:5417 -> 1.8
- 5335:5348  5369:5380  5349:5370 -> -0.3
